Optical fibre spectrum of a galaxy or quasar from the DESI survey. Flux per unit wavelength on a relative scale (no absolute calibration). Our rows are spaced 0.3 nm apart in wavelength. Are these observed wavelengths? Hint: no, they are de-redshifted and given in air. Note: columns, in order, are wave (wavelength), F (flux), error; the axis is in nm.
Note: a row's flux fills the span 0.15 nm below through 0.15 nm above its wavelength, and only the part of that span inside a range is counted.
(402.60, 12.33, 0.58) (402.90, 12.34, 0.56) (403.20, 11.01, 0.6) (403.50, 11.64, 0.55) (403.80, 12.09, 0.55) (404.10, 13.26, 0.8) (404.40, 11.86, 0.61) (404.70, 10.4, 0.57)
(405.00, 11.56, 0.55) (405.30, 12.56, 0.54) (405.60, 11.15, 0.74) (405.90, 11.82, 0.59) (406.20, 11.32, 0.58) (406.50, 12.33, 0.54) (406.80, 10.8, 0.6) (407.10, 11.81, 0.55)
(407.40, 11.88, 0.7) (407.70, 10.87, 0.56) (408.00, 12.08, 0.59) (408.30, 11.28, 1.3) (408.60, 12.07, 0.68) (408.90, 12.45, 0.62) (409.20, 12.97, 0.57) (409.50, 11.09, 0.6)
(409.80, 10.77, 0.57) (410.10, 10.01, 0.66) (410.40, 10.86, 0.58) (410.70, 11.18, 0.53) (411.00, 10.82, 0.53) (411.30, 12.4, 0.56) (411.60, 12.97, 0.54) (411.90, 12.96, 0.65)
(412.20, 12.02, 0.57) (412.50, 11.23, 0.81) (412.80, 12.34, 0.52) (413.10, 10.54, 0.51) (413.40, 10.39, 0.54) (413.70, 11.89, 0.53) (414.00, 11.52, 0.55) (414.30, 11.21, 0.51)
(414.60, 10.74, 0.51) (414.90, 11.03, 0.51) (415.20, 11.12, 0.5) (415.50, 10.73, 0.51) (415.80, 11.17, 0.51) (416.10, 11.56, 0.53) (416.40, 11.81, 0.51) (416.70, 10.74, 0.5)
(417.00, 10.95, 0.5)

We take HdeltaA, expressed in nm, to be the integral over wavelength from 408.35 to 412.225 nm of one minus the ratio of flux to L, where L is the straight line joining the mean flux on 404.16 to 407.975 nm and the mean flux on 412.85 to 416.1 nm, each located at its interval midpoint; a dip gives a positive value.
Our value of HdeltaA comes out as -0.13 nm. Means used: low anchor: 11.6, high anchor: 11.1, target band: 11.7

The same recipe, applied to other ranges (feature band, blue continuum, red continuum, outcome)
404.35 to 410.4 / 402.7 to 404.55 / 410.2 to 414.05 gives 0.162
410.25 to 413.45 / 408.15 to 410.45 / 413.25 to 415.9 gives -0.104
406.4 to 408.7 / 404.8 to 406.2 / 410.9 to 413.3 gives 0.025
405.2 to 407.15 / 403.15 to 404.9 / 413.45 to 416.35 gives -0.003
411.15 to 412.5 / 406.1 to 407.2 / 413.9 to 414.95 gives -0.140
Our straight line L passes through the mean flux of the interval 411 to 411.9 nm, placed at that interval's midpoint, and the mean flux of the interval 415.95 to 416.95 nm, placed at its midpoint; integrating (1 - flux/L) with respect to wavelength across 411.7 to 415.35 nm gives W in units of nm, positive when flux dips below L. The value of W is 0.16 nm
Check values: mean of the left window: 12.4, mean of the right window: 11.3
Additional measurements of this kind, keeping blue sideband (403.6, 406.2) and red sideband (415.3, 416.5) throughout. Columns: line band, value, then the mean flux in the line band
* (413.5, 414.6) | 0.00 nm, 11.4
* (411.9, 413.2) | -0.03 nm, 11.7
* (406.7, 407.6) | 0.02 nm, 11.5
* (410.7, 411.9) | -0.06 nm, 12.1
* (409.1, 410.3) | 0.05 nm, 11.1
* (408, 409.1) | -0.03 nm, 12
